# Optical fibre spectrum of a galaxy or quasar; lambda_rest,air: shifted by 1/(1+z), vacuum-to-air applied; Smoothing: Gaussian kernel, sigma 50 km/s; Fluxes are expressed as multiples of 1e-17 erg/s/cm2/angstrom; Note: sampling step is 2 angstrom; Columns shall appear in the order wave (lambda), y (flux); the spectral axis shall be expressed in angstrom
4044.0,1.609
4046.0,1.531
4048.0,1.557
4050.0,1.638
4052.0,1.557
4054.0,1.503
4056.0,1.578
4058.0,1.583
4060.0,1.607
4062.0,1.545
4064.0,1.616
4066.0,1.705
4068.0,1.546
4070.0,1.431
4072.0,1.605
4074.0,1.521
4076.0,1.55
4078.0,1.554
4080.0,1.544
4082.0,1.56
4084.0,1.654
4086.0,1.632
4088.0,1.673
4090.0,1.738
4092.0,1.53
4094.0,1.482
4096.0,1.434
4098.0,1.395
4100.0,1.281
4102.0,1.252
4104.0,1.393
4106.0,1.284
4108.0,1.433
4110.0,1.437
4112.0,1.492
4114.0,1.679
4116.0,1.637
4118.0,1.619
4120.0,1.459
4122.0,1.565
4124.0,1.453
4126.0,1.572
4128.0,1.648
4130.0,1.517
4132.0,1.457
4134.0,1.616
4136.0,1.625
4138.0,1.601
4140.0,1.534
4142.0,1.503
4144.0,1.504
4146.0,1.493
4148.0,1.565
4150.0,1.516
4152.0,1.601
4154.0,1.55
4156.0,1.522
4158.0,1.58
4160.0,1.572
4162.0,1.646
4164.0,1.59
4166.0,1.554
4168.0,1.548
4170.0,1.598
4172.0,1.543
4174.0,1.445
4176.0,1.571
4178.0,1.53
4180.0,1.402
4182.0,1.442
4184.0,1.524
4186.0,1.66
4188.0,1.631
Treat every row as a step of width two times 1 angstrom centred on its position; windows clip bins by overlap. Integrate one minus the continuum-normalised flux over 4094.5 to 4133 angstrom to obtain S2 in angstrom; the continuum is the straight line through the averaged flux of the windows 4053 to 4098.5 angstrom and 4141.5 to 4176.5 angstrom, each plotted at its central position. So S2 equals 2.1 angstrom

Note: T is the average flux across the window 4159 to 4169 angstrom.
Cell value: 1.58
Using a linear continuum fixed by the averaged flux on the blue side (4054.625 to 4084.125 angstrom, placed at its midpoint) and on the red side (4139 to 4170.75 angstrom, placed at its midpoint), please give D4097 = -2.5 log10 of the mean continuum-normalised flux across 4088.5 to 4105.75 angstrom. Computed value 0.092 mag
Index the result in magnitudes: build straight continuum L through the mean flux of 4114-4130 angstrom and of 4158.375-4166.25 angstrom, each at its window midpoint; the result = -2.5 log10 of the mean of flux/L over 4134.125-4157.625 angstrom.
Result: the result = 0.02 mag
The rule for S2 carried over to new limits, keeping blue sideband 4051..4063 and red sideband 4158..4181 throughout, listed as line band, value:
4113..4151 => -0.1 angstrom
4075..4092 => -0.5 angstrom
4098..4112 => 1.8 angstrom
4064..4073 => -0.1 angstrom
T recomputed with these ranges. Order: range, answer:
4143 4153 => 1.54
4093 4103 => 1.37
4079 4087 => 1.6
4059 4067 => 1.62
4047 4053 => 1.58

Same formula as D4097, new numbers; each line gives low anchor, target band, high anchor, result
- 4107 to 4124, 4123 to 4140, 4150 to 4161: -0.010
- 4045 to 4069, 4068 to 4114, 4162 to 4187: 0.049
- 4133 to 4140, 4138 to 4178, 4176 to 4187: 0.008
